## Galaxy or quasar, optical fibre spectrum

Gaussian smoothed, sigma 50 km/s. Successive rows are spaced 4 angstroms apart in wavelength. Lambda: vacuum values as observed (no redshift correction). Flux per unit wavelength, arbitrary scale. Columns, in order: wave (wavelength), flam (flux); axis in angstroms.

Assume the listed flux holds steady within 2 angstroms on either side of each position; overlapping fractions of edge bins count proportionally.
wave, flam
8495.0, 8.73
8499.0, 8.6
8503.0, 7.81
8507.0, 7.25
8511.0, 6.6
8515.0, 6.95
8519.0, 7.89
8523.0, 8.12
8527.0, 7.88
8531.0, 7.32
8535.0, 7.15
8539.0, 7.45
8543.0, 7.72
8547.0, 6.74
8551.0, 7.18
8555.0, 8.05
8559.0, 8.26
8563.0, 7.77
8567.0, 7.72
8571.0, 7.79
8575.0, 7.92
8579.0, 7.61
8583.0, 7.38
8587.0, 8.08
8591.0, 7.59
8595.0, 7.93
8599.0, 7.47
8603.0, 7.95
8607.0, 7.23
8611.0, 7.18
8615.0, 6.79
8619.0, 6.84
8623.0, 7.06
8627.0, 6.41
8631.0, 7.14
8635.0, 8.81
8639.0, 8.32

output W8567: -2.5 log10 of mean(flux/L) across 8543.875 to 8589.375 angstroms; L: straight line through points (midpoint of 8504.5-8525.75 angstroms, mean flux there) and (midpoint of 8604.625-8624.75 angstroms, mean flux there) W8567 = -0.069 mag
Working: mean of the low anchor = 7.39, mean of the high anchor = 7.04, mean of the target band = 7.68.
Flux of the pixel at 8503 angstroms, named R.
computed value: 7.81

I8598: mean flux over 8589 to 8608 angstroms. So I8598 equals 7.66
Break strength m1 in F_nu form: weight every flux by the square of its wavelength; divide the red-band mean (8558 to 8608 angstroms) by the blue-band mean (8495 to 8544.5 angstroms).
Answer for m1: 1.0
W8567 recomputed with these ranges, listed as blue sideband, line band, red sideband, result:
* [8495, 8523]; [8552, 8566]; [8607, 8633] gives -0.09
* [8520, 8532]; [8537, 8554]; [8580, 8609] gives 0.07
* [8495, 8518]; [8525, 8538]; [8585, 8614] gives 0.02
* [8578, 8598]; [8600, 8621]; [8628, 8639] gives 0.09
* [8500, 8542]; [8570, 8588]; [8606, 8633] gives -0.08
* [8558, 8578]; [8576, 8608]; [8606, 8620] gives -0.04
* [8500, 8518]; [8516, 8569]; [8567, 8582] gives -0.02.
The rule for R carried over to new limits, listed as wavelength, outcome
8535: 7.15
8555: 8.05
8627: 6.41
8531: 7.32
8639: 8.32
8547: 6.74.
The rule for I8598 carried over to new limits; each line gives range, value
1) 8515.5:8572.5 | 7.63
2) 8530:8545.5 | 7.39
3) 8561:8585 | 7.7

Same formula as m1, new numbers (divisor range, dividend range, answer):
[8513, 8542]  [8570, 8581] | 1.04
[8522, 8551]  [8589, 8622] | 1.01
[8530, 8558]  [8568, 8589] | 1.06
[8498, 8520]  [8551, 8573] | 1.07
